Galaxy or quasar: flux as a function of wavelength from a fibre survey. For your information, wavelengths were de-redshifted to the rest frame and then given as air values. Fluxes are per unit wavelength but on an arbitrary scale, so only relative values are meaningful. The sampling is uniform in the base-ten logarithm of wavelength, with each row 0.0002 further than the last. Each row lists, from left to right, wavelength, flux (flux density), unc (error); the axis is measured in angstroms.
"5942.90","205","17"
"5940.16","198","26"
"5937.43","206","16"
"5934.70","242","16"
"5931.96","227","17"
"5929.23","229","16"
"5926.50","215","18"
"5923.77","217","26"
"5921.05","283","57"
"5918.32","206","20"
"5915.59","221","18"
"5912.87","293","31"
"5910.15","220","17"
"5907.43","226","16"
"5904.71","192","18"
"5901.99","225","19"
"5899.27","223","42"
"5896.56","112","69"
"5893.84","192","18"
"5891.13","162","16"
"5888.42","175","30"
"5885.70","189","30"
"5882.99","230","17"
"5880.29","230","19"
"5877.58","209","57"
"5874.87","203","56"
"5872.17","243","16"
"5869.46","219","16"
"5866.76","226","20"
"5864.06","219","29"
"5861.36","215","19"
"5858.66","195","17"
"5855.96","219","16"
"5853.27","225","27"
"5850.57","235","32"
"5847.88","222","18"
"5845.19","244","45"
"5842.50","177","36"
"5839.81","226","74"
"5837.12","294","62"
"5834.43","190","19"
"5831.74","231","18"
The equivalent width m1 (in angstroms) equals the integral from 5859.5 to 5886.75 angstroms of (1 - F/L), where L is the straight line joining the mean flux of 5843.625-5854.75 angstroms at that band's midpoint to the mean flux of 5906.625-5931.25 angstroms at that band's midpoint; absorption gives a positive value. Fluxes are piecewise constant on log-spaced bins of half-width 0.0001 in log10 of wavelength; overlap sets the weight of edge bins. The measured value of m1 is 1.6 angstroms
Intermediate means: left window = 230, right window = 234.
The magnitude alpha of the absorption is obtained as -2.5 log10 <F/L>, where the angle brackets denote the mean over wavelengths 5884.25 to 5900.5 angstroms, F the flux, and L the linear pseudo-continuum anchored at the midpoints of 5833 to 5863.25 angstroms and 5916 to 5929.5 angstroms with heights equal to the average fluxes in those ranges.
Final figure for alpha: 0.28 mag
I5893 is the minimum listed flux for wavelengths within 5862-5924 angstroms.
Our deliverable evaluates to 112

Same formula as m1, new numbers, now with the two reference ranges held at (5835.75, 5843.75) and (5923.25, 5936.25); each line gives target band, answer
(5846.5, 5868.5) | 1.13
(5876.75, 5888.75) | 1.07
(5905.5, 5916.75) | -0.51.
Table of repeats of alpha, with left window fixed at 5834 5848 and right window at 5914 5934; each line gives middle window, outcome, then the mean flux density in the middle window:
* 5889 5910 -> 0.19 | 191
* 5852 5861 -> 0.07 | 213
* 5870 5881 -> 0.04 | 220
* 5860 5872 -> 0.03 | 222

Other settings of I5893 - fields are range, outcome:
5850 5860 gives 195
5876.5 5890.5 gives 175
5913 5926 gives 206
